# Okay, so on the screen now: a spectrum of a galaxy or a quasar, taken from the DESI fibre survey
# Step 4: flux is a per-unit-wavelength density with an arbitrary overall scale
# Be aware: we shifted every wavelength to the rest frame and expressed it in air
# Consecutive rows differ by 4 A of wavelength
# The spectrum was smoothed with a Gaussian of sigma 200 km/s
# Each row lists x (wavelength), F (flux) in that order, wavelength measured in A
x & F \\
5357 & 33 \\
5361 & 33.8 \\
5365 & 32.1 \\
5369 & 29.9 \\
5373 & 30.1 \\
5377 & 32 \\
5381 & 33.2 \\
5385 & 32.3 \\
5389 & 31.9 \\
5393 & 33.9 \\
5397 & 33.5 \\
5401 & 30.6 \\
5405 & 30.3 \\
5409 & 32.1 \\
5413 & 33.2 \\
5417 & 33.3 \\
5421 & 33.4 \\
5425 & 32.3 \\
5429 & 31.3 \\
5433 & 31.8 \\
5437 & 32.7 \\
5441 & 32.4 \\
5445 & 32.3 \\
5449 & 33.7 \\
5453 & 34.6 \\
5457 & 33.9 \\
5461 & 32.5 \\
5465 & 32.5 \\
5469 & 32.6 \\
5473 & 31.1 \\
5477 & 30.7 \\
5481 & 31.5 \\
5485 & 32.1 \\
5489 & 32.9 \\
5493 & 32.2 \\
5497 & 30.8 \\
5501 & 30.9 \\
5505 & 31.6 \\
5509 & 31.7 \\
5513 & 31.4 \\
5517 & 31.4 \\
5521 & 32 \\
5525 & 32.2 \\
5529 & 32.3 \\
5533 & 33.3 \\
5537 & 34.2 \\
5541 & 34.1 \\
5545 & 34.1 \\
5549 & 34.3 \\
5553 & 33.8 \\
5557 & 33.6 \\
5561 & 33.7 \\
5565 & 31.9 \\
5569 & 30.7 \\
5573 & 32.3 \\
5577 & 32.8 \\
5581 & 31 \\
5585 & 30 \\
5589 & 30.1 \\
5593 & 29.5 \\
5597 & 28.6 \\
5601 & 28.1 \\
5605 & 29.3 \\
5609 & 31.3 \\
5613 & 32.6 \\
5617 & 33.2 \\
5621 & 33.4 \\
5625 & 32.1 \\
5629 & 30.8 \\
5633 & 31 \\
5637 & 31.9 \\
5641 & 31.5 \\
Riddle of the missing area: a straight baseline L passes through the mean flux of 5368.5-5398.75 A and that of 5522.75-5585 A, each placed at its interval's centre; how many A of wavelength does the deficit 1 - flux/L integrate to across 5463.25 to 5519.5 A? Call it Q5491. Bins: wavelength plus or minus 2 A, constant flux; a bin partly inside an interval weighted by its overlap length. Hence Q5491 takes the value 1.6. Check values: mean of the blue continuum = 32.2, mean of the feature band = 31.7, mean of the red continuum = 32.9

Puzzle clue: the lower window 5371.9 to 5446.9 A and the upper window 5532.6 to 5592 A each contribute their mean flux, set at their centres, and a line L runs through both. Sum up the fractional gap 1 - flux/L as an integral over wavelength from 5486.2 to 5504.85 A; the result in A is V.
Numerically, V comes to 0.4 A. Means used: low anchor 32.3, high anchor 32.6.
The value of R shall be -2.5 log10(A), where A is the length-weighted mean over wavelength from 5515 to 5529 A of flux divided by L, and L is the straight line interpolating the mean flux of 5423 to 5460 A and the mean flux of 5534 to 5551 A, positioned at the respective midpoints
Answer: 0.06 mag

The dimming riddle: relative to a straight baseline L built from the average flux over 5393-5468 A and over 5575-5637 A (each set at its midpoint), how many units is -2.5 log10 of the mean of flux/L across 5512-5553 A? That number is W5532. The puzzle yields -0.05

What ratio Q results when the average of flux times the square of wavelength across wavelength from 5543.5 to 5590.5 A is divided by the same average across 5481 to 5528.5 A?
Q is 1.04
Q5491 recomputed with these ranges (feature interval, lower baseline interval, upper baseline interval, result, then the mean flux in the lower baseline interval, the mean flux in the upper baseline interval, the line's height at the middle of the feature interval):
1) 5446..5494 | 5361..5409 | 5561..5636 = -1.4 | 31.9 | 31.1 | 31.6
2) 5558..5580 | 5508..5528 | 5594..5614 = -1.2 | 31.8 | 29.8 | 30.6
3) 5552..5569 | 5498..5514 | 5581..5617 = -1.2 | 31.4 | 30.2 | 30.7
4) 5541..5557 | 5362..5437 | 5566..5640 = -1.4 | 32.1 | 31.1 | 31.3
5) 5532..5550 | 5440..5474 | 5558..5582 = -0.9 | 32.9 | 32.2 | 32.4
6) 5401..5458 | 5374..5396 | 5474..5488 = -0.9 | 32.6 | 31.5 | 32.1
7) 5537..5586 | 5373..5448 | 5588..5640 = -2.4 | 32.3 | 30.9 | 31.3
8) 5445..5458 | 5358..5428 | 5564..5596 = -0.8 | 32.2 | 30.9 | 31.8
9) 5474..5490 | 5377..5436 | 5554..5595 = 0.2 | 32.4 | 31.6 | 32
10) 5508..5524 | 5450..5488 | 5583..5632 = 0.1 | 32.4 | 30.8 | 31.9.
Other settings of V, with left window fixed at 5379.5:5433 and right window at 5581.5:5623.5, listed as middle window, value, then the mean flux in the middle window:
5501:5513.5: 0.00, 31.5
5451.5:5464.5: -0.64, 33.5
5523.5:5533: -0.36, 32.5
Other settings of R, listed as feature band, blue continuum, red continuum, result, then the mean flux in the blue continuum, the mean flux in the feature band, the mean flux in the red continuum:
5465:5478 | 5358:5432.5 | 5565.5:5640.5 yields 0.003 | 32.2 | 31.7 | 31.1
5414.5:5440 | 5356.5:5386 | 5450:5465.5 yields 0.016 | 32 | 32.5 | 33.5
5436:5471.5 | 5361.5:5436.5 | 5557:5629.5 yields -0.038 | 32.1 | 33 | 31.3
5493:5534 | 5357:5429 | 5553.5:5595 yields 0.003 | 32.2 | 31.7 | 31.6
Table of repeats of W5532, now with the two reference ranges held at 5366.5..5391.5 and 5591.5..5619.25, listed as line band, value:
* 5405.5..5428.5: -0.04 mag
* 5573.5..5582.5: -0.05 mag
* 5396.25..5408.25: 0.01 mag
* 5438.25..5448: -0.04 mag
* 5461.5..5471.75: -0.04 mag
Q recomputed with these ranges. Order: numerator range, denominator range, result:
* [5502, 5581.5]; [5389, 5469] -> 1.04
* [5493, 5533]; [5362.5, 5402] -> 1.04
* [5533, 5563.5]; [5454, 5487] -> 1.08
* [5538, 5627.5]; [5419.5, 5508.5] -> 1.03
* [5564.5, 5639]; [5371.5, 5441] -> 1.03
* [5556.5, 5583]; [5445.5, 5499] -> 1.03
